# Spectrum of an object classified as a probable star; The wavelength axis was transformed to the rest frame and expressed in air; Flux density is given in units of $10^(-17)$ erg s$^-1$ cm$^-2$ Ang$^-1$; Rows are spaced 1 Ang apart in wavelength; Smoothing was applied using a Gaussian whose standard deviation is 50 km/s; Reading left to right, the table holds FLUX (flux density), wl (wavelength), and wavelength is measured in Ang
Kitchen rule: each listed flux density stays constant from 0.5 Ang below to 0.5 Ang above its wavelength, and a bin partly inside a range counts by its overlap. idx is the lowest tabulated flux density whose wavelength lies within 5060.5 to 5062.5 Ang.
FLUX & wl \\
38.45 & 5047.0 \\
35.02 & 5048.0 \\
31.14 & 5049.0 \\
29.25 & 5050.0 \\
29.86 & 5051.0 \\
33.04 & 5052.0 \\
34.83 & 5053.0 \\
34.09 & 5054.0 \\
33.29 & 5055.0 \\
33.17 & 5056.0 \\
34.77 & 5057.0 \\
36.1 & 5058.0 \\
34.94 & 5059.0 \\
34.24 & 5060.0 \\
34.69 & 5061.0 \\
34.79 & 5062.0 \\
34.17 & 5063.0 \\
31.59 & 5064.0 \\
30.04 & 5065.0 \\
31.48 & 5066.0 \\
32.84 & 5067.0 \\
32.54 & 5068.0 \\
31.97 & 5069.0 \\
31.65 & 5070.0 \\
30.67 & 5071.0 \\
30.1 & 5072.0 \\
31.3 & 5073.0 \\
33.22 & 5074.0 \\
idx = 34.69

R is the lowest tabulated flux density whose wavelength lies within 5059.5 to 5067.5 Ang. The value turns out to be 30.04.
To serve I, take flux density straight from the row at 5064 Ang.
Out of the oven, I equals 31.59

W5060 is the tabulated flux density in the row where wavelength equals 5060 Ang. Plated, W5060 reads 34.24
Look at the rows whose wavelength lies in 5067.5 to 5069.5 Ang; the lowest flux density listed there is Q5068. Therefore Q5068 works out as 31.97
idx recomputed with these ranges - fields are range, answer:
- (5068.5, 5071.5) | 30.67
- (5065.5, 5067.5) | 31.48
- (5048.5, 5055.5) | 29.25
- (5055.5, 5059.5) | 33.17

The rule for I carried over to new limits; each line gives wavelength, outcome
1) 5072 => 30.1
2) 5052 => 33.04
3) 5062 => 34.79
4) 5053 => 34.83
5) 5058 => 36.1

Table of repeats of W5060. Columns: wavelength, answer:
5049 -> 31.14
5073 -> 31.3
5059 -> 34.94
